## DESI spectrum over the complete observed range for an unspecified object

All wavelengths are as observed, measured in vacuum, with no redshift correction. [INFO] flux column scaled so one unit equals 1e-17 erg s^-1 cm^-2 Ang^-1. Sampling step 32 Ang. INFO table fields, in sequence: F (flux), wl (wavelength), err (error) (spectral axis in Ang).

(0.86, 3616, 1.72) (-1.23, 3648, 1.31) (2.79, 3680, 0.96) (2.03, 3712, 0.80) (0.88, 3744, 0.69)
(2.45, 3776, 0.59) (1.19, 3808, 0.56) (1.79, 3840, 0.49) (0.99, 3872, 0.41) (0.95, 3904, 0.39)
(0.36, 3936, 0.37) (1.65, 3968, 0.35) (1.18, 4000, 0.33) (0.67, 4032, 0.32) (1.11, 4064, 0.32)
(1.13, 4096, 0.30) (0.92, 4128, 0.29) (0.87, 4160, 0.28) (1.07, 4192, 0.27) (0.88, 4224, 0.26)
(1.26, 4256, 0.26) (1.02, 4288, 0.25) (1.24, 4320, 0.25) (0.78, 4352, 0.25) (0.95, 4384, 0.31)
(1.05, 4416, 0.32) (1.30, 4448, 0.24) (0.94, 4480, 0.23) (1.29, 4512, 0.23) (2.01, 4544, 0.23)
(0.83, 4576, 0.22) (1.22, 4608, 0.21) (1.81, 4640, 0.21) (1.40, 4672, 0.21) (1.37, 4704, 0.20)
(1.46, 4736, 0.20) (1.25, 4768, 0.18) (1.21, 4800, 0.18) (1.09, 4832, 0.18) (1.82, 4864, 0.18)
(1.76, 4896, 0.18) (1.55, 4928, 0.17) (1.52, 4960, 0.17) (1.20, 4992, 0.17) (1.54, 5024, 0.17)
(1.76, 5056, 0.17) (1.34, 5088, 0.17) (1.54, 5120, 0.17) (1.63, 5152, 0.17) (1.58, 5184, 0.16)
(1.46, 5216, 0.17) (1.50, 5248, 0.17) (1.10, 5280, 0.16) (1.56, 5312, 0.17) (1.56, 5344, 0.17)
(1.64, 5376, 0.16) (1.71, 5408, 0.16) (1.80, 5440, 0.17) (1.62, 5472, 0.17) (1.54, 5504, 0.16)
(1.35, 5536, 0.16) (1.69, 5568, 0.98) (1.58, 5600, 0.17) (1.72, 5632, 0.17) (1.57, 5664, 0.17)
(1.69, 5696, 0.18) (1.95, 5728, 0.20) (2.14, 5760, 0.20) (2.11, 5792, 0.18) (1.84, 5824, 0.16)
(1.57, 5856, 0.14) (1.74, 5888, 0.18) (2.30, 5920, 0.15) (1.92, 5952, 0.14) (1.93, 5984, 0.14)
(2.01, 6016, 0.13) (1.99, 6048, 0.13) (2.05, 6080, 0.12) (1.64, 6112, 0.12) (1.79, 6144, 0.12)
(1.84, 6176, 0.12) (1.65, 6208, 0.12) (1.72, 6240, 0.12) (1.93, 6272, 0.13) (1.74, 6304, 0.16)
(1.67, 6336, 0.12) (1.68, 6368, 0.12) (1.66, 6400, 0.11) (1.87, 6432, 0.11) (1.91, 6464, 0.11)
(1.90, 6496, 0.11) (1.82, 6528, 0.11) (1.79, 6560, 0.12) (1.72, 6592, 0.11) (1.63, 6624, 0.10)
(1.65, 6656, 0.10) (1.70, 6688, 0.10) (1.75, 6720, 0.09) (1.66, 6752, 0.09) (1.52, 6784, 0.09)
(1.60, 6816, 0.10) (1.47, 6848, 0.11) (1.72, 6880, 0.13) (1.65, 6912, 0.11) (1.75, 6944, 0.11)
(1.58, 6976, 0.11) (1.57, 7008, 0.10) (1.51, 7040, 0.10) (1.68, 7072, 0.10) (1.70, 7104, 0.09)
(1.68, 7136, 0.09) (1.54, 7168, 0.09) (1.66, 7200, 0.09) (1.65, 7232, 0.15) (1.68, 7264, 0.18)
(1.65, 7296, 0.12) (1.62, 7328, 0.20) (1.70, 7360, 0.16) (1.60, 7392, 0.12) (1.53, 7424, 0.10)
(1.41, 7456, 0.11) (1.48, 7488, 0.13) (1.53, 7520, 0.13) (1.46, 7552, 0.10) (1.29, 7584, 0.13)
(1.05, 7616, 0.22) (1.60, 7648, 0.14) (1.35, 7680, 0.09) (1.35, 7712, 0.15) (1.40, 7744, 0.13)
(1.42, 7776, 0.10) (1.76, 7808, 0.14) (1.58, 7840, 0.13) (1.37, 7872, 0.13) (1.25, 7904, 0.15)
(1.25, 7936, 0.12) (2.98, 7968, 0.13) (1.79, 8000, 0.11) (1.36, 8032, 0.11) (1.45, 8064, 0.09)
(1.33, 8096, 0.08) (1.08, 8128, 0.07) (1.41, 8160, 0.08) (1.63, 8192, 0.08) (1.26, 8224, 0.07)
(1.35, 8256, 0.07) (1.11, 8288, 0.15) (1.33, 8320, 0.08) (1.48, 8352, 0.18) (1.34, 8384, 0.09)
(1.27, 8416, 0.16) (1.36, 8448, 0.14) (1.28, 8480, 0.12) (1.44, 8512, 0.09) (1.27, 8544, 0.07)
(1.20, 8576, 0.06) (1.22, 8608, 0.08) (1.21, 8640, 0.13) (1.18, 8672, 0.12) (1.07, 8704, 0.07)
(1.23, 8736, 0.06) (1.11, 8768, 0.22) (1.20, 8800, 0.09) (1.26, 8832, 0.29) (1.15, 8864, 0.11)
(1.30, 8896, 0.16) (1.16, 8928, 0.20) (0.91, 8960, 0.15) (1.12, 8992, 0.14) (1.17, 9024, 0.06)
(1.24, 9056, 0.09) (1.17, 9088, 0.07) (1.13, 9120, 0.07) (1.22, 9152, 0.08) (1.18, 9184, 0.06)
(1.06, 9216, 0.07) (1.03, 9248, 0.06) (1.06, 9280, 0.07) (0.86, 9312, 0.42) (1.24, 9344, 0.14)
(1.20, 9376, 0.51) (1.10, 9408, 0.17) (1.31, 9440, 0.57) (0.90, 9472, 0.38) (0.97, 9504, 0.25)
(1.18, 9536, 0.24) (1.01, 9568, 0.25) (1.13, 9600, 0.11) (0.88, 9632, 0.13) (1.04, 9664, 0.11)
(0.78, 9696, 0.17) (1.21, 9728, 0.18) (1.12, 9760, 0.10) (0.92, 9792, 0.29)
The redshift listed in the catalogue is 0.21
